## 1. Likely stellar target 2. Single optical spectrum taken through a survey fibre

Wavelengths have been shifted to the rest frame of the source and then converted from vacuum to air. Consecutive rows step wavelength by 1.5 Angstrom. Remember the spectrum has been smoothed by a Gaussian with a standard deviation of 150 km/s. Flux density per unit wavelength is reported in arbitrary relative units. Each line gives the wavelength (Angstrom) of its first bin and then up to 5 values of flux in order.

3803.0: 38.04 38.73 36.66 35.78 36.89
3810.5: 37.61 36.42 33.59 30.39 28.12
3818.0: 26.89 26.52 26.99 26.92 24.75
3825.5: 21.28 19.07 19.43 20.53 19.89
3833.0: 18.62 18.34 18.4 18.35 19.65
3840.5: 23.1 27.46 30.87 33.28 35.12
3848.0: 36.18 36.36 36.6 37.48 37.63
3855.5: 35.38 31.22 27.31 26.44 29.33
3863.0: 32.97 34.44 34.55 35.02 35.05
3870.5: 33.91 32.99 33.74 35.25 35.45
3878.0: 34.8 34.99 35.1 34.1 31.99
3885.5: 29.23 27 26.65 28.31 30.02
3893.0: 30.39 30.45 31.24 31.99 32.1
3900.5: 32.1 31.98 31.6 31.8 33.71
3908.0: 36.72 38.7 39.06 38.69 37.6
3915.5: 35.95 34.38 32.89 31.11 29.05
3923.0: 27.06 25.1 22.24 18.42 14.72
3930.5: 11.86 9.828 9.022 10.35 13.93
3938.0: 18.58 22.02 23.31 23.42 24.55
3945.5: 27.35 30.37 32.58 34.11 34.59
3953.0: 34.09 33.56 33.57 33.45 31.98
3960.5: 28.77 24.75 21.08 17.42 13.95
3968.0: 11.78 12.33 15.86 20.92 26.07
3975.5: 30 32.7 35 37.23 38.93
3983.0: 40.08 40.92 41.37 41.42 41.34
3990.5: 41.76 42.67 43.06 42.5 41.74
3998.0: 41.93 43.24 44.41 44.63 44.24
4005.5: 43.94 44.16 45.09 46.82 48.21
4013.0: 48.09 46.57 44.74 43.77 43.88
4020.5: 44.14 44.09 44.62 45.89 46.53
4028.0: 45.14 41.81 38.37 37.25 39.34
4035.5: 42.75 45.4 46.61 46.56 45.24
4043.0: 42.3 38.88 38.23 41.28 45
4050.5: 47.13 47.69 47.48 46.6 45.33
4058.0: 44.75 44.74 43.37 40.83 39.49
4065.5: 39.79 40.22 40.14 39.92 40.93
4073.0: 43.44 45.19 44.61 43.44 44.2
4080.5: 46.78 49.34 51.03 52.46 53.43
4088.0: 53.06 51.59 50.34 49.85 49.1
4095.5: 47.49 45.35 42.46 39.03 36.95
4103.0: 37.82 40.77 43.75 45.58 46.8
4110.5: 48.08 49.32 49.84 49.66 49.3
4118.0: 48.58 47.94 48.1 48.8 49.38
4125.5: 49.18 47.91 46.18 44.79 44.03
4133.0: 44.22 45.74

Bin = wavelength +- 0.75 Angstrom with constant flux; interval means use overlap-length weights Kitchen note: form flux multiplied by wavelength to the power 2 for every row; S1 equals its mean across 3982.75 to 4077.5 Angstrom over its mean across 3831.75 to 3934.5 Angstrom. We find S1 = 1.6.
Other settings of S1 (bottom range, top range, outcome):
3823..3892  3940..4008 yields 1.19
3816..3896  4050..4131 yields 1.76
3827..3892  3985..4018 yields 1.57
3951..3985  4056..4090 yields 1.69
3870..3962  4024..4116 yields 1.66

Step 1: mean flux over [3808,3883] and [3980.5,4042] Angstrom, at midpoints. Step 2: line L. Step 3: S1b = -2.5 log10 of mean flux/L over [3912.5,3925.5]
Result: 0.13 mag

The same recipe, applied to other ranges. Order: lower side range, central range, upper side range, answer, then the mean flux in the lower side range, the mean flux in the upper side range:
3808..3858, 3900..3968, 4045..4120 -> 0.28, 28.2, 45.4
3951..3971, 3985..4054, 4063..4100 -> -0.25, 25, 45.8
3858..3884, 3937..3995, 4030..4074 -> 0.27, 33.3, 42.7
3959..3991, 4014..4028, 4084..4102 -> -0.23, 29.2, 47.8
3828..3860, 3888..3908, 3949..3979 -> -0.16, 27.7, 26.3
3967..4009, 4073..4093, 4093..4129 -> -0.11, 36.6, 46.2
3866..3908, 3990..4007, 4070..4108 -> -0.09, 32.4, 45.8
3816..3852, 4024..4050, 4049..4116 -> -0.03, 25.6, 45.4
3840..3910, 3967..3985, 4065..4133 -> 0.35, 32.6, 46.1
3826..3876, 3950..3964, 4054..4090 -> 0.19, 29.2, 45.2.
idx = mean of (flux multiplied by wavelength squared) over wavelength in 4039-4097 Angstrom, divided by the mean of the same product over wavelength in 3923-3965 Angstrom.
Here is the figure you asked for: 2.01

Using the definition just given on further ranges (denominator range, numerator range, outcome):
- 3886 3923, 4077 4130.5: 1.60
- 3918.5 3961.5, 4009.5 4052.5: 1.86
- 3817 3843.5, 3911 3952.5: 1.19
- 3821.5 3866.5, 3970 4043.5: 1.62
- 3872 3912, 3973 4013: 1.32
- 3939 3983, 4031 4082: 1.66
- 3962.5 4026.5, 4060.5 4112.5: 1.25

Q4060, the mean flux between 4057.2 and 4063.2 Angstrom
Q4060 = 43.5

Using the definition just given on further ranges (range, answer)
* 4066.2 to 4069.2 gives 40.2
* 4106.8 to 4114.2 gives 47.9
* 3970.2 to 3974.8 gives 21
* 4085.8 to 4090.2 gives 52.7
